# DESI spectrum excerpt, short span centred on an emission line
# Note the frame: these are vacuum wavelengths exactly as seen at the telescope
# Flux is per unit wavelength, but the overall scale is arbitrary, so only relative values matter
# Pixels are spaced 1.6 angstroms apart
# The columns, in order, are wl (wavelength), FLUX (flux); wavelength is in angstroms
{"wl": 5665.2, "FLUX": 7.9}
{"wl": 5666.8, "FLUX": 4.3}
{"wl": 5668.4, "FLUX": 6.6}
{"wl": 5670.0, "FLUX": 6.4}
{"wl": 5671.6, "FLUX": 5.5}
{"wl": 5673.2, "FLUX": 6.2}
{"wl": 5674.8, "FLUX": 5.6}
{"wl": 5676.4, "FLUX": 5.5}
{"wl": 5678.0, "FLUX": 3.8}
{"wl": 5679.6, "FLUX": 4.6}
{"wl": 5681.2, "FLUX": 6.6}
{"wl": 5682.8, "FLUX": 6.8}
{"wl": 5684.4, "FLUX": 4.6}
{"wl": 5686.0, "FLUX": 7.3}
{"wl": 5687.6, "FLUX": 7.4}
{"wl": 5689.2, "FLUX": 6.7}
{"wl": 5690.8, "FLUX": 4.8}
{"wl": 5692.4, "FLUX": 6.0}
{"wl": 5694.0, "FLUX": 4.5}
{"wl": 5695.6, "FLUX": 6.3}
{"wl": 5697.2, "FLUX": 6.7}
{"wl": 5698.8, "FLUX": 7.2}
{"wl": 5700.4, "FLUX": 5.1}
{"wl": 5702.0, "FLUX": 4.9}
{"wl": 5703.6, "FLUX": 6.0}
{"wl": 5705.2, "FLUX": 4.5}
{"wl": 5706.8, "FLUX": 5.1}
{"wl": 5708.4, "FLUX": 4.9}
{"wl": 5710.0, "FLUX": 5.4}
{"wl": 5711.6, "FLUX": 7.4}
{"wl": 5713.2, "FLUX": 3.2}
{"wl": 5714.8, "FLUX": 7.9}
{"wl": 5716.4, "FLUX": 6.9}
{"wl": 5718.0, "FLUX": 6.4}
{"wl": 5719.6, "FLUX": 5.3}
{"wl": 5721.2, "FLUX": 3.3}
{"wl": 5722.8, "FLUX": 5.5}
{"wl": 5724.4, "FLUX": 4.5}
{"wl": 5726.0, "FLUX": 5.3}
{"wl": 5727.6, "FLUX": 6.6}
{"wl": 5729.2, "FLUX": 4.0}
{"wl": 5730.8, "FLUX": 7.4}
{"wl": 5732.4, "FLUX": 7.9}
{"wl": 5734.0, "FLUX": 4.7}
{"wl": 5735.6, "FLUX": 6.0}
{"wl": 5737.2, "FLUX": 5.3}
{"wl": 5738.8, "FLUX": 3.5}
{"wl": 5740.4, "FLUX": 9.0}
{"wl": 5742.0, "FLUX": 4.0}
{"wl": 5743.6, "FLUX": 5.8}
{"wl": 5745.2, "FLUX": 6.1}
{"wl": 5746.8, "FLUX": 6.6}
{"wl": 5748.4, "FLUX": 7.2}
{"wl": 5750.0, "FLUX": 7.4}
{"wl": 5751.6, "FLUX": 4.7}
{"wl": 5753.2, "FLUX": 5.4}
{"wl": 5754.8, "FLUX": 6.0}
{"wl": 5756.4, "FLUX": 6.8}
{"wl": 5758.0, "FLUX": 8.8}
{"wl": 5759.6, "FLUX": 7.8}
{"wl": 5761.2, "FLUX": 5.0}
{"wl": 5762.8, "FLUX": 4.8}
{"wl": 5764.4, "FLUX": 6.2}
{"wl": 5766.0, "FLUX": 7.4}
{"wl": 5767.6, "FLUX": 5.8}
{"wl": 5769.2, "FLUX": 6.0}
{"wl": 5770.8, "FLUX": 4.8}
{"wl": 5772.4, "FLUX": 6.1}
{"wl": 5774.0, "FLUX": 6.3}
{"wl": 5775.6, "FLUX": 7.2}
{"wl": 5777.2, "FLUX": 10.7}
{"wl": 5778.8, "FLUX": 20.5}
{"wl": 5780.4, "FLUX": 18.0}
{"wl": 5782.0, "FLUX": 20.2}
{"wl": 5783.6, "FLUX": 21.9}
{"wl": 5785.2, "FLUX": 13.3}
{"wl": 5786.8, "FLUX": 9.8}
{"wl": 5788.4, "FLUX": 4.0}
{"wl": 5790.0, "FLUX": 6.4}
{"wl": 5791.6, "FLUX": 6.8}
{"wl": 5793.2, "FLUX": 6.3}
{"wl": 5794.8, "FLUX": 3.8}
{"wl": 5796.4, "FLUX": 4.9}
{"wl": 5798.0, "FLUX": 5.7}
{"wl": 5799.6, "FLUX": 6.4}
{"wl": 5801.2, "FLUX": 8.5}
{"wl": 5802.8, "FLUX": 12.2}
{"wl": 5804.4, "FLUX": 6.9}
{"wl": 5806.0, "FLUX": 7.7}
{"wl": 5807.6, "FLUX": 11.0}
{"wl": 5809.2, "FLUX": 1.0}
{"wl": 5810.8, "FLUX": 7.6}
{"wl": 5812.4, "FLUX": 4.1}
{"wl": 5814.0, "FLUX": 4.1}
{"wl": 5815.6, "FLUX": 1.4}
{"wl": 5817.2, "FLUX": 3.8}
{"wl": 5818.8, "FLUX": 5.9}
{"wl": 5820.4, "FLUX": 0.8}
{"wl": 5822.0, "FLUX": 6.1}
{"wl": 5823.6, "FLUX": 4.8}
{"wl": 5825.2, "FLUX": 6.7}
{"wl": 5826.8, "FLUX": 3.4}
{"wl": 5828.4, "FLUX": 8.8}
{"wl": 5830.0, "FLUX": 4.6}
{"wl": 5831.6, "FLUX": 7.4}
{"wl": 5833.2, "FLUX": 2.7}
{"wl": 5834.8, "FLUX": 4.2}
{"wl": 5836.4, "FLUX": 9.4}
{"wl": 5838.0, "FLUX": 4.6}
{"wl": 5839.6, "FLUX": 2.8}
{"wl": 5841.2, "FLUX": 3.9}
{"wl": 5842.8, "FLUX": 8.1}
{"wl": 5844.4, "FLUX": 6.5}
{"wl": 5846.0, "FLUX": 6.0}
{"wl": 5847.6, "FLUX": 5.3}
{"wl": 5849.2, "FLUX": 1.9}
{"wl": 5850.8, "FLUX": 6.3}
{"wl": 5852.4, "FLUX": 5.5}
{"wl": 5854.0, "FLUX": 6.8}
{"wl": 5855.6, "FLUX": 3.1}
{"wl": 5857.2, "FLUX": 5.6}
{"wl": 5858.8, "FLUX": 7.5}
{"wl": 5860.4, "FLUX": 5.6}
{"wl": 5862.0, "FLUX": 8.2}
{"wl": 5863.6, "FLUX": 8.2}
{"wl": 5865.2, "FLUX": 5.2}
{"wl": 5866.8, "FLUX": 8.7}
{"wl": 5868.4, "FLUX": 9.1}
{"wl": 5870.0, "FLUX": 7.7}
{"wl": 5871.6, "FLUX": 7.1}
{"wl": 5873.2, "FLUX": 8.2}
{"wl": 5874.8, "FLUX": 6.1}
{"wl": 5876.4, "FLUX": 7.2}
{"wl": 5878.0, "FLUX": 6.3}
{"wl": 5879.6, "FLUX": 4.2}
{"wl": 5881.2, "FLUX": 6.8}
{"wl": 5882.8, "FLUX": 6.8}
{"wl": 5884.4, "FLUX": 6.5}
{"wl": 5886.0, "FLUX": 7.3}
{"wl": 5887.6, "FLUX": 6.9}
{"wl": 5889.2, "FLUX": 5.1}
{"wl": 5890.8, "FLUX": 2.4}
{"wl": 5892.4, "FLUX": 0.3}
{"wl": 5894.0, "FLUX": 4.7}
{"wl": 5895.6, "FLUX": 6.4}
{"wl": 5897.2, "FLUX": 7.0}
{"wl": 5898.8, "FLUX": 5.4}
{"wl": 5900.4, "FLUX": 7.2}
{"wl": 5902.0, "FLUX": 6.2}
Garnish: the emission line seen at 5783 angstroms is [O II]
